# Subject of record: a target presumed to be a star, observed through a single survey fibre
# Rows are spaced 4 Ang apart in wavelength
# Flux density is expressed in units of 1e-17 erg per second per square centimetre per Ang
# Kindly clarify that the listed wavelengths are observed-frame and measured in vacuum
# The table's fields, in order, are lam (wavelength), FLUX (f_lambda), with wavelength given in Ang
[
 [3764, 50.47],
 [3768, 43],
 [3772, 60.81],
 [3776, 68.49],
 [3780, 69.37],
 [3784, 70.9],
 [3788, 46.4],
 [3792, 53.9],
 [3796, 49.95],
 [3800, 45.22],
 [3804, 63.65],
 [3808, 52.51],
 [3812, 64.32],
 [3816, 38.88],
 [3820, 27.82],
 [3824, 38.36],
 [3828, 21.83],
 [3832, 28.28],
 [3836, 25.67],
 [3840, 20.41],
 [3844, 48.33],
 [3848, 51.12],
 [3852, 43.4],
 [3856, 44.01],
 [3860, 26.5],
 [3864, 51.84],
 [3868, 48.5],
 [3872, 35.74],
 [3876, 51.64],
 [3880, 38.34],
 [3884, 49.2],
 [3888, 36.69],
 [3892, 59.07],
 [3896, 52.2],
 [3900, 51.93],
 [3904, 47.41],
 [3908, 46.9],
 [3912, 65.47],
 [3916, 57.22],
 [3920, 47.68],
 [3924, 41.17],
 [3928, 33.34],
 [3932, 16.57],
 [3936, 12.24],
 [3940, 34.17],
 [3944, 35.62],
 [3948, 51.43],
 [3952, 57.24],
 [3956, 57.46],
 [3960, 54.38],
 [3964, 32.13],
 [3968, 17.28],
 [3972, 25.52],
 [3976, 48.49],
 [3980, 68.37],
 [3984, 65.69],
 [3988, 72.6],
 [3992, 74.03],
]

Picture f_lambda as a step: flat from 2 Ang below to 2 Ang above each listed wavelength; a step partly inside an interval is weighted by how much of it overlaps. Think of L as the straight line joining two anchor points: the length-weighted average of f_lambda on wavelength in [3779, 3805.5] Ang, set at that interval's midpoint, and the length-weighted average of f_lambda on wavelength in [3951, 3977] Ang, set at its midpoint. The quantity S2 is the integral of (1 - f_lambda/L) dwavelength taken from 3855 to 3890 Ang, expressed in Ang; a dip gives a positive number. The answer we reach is 4.8 Ang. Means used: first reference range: 56.5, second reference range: 40.9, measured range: 42.5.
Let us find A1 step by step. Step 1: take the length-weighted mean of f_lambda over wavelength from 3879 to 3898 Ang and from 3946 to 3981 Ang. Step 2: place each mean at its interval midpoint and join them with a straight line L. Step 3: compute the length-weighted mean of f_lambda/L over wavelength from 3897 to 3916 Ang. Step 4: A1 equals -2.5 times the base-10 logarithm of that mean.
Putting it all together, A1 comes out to -0.14 mag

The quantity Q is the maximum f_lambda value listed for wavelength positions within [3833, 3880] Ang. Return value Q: 51.84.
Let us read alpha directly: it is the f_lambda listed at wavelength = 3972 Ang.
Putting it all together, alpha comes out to 25.52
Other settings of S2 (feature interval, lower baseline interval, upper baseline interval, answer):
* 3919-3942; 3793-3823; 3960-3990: 8.5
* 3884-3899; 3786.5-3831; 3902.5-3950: -2.6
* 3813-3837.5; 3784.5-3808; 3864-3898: 9.3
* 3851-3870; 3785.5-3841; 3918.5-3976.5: -1.2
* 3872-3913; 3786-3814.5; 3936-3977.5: -3.1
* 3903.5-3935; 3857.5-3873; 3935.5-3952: -3.3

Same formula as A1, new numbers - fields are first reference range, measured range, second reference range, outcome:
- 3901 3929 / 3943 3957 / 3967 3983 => -0.125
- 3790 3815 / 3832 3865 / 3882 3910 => 0.336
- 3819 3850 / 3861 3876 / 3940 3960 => -0.191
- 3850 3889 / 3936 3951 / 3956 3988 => 0.213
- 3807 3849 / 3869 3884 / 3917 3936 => -0.218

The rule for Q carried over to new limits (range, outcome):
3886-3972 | 65.47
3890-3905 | 59.07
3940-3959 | 57.46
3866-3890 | 51.64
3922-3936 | 41.17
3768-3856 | 70.9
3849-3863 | 44.01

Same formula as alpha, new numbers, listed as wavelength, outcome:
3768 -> 43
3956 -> 57.46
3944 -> 35.62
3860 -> 26.5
